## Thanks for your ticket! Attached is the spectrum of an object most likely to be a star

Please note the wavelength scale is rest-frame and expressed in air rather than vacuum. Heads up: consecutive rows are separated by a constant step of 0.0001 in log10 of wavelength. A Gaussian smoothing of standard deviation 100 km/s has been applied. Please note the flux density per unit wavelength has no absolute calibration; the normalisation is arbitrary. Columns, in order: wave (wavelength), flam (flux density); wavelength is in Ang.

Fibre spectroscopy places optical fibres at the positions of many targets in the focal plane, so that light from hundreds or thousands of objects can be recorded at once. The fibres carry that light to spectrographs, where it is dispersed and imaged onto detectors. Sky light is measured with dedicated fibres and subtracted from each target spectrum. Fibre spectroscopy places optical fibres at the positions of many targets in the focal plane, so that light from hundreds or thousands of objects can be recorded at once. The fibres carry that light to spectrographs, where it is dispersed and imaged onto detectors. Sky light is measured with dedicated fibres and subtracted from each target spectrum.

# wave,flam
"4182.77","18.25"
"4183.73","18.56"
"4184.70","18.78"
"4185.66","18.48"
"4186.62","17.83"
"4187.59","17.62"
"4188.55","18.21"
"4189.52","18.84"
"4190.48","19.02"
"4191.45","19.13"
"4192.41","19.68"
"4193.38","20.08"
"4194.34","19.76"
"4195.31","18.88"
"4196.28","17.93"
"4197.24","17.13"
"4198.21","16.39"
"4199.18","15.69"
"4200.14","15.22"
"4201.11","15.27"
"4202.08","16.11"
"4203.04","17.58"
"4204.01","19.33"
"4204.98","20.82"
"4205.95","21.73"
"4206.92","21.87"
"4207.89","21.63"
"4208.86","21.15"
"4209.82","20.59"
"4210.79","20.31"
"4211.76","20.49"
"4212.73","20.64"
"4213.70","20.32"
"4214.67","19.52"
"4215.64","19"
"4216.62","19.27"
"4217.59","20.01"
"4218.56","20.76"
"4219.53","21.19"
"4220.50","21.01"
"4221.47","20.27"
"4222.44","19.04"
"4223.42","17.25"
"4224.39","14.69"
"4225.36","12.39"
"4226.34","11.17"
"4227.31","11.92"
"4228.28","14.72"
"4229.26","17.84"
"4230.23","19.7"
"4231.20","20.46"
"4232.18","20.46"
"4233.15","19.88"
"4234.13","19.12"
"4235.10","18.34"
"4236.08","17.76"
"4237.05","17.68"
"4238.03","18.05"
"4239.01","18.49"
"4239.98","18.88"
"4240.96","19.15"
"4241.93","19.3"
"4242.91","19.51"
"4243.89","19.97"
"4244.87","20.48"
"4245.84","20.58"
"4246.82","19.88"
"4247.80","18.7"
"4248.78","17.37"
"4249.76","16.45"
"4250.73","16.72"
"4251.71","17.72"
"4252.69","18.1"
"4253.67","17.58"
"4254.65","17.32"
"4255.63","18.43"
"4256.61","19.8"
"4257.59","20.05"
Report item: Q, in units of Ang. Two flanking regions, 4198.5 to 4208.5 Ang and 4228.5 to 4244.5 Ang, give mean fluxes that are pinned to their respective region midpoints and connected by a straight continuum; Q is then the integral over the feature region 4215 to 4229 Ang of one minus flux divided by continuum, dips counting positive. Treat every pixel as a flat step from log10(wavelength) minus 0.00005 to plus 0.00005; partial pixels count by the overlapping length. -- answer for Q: 1.0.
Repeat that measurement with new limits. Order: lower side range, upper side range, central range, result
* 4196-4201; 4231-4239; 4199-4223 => -3.3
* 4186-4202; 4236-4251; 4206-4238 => -0.8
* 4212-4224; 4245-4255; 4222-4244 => 1.6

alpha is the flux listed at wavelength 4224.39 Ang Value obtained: 14.69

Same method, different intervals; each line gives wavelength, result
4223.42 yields 17.25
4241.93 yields 19.3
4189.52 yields 18.84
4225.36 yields 12.39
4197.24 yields 17.13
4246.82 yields 19.88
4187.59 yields 17.62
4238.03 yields 18.05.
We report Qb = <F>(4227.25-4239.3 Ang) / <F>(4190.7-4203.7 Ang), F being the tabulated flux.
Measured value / 1.03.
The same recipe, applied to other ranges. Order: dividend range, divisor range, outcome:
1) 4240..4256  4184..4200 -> 1.02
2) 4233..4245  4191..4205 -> 1.06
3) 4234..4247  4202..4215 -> 0.94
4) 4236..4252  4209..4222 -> 0.92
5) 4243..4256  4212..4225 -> 0.95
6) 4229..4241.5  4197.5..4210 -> 1.02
